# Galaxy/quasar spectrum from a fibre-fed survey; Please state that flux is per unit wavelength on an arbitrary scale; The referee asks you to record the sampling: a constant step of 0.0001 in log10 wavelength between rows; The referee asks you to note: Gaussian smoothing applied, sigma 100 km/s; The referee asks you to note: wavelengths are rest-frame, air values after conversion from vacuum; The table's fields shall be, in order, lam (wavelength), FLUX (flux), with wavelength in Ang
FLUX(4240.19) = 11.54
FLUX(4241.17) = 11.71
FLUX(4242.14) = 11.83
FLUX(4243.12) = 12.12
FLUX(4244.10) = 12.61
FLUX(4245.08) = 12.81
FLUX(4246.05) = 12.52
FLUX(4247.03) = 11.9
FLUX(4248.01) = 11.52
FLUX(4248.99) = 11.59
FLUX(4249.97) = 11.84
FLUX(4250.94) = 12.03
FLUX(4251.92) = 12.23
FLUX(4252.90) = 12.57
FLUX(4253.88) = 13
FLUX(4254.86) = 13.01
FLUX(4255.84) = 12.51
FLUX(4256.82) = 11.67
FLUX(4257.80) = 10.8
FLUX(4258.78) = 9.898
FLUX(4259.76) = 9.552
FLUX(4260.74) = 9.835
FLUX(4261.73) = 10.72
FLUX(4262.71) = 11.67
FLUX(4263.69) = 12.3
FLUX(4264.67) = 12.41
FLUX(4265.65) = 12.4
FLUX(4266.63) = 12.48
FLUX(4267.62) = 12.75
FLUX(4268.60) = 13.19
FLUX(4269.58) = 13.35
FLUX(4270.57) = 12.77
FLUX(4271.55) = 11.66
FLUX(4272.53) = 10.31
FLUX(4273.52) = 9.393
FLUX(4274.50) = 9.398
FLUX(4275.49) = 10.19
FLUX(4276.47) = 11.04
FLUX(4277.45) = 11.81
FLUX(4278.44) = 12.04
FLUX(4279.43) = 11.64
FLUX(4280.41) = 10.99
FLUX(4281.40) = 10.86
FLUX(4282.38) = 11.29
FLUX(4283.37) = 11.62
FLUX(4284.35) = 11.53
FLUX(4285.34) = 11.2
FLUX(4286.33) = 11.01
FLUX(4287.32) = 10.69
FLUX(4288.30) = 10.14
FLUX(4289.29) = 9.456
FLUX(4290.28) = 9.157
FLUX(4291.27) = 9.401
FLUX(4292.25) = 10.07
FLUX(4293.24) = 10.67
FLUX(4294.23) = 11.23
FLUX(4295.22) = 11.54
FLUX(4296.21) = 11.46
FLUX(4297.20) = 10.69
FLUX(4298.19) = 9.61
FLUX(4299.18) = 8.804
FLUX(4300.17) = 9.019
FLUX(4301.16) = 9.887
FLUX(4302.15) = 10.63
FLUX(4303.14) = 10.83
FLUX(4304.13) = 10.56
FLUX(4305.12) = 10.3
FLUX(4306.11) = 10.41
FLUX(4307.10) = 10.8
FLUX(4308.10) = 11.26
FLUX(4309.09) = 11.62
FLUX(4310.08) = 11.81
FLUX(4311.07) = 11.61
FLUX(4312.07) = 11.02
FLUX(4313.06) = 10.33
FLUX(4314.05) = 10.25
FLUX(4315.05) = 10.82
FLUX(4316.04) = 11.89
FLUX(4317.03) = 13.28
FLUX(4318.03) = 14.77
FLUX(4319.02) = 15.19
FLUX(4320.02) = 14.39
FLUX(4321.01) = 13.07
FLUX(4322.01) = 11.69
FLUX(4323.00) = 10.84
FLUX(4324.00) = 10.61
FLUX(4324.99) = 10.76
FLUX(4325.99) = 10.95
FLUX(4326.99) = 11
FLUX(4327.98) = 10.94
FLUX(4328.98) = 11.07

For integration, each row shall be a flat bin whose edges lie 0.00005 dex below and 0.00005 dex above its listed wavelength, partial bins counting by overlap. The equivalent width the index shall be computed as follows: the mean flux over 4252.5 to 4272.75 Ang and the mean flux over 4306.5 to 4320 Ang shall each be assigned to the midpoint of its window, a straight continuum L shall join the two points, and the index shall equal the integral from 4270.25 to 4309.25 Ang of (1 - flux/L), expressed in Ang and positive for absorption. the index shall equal 4.1 Ang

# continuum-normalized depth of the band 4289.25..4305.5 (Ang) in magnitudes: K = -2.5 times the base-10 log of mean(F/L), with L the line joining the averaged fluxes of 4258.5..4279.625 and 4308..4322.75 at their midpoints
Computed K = 0.17 mag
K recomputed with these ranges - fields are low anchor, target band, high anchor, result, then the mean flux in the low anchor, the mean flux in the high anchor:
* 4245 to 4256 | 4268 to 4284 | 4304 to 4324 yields 0.07 mag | 12.3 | 11.8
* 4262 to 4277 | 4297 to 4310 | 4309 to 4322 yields 0.17 mag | 11.7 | 12.3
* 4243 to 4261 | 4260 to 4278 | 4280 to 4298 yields -0.02 mag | 11.8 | 10.7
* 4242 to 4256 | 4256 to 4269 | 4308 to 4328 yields 0.06 mag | 12.3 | 11.8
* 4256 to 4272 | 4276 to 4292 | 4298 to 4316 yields 0.03 mag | 11.7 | 10.6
